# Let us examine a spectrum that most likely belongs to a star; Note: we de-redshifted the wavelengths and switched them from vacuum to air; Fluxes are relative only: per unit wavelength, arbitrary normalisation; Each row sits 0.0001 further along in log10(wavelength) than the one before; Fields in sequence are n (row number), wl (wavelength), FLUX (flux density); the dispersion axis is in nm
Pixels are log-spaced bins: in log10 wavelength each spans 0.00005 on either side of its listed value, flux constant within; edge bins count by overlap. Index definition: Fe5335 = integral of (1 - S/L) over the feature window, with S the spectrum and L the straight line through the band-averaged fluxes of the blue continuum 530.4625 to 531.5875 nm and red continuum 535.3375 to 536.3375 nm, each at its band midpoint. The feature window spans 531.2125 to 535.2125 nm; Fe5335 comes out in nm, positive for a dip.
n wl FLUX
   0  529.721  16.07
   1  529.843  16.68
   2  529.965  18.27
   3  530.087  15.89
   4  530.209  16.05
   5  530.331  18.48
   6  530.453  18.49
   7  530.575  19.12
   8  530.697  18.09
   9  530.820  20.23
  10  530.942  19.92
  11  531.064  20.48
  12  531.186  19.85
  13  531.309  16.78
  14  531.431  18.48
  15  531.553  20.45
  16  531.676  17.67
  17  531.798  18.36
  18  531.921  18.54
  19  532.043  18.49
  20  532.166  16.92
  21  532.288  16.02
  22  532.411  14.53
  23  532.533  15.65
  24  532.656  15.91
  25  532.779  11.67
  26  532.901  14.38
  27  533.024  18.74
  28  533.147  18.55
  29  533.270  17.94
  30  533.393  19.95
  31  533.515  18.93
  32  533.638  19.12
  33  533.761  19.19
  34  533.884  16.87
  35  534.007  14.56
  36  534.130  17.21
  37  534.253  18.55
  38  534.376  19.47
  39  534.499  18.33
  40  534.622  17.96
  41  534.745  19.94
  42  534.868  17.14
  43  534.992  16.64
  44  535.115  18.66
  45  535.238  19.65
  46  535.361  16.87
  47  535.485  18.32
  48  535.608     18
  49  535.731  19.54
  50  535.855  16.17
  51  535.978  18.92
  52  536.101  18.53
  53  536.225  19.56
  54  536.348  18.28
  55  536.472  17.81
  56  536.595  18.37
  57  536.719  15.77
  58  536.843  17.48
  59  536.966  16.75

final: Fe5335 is 0.255 nm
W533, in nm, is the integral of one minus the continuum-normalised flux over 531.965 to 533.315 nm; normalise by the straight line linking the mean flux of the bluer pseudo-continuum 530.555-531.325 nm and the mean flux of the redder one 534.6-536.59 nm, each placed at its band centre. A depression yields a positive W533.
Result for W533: 0.191 nm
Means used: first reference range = 19.3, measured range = 16.3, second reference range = 18.3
